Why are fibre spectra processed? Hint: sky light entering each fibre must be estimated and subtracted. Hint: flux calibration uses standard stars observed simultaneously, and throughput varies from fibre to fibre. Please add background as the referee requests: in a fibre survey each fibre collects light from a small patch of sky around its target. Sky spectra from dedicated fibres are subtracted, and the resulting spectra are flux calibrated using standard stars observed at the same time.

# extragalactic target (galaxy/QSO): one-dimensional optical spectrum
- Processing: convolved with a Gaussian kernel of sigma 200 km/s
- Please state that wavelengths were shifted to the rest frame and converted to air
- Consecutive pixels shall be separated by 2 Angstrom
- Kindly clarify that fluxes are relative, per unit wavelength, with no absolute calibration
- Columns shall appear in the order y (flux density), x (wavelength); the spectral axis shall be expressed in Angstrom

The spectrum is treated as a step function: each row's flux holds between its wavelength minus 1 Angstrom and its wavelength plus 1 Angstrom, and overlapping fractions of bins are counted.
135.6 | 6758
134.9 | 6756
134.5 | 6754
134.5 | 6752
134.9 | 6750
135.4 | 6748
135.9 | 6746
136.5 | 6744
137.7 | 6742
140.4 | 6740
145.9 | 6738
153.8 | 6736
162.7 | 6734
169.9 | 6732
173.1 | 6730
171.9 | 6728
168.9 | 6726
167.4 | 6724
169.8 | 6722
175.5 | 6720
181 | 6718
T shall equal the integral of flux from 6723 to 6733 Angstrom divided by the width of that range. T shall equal 170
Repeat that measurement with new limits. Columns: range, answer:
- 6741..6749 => 136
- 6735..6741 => 147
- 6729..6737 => 165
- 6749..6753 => 135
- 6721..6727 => 169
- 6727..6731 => 172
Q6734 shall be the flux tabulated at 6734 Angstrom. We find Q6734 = 162.7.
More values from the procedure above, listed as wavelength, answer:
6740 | 140.4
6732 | 169.9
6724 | 167.4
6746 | 135.9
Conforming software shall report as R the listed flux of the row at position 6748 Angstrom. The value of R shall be 135.4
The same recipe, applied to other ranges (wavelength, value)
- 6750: 134.9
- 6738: 145.9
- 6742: 137.7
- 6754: 134.5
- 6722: 169.8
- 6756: 134.9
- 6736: 153.8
